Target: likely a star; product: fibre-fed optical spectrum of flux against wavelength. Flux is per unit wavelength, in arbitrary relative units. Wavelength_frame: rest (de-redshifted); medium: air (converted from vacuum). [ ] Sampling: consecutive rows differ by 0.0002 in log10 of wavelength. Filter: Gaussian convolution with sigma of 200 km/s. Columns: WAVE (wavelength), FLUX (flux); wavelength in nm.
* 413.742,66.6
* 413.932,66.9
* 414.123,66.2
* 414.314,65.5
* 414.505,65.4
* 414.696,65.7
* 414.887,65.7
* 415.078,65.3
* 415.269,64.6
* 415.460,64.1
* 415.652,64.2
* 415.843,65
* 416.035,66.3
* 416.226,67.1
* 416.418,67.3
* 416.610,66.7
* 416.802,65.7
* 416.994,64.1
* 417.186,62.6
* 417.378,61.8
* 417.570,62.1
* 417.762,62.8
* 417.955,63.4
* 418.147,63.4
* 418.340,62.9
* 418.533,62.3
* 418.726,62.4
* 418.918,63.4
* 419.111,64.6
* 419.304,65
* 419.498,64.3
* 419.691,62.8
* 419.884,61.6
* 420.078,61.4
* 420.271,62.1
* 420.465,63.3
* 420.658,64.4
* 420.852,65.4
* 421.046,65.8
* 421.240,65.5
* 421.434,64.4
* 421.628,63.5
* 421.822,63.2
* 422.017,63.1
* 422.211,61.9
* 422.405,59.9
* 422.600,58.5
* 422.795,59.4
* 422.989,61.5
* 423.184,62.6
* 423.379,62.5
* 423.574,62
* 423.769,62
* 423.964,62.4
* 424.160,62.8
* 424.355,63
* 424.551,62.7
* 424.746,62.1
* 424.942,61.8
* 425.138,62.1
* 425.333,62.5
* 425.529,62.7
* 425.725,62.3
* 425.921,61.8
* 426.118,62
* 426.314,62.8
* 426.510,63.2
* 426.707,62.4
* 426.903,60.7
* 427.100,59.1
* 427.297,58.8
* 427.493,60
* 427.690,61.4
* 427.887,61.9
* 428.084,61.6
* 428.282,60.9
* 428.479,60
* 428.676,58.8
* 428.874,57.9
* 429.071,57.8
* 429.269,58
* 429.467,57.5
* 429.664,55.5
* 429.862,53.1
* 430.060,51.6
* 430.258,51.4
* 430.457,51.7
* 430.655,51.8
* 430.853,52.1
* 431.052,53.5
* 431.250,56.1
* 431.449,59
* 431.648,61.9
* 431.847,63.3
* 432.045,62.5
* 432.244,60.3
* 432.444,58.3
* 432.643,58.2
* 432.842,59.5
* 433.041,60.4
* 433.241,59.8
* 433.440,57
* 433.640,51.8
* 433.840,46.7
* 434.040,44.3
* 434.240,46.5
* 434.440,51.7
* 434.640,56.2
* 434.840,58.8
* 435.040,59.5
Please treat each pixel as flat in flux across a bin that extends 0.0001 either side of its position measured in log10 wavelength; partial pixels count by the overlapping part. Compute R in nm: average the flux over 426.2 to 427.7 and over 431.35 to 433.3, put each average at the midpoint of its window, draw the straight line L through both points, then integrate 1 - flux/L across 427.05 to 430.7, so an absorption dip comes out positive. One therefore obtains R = 0.207 nm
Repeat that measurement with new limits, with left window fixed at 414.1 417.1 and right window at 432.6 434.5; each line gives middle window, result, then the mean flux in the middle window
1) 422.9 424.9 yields -0.08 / 62.3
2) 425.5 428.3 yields -0.17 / 61.4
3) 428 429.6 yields -0.06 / 59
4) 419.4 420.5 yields 0.00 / 62.5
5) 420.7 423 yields -0.05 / 62.8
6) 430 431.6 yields 0.05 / 53.7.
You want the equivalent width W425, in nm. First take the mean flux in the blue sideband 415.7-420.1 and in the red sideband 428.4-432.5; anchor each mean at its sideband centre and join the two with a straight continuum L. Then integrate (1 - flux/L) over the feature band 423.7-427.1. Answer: -0.15 nm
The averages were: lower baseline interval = 63.9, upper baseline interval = 56.7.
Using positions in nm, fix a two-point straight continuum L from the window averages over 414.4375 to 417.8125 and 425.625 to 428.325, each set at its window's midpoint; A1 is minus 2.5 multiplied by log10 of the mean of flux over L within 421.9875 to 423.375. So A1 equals 0.03 mag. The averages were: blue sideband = 64.8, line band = 61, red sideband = 61.3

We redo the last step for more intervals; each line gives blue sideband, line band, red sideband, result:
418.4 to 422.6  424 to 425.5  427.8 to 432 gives -0.04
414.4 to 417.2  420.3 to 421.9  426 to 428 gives -0.02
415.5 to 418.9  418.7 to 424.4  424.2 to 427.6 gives 0.00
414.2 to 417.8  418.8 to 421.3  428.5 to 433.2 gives -0.02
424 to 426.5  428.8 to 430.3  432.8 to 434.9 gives 0.05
